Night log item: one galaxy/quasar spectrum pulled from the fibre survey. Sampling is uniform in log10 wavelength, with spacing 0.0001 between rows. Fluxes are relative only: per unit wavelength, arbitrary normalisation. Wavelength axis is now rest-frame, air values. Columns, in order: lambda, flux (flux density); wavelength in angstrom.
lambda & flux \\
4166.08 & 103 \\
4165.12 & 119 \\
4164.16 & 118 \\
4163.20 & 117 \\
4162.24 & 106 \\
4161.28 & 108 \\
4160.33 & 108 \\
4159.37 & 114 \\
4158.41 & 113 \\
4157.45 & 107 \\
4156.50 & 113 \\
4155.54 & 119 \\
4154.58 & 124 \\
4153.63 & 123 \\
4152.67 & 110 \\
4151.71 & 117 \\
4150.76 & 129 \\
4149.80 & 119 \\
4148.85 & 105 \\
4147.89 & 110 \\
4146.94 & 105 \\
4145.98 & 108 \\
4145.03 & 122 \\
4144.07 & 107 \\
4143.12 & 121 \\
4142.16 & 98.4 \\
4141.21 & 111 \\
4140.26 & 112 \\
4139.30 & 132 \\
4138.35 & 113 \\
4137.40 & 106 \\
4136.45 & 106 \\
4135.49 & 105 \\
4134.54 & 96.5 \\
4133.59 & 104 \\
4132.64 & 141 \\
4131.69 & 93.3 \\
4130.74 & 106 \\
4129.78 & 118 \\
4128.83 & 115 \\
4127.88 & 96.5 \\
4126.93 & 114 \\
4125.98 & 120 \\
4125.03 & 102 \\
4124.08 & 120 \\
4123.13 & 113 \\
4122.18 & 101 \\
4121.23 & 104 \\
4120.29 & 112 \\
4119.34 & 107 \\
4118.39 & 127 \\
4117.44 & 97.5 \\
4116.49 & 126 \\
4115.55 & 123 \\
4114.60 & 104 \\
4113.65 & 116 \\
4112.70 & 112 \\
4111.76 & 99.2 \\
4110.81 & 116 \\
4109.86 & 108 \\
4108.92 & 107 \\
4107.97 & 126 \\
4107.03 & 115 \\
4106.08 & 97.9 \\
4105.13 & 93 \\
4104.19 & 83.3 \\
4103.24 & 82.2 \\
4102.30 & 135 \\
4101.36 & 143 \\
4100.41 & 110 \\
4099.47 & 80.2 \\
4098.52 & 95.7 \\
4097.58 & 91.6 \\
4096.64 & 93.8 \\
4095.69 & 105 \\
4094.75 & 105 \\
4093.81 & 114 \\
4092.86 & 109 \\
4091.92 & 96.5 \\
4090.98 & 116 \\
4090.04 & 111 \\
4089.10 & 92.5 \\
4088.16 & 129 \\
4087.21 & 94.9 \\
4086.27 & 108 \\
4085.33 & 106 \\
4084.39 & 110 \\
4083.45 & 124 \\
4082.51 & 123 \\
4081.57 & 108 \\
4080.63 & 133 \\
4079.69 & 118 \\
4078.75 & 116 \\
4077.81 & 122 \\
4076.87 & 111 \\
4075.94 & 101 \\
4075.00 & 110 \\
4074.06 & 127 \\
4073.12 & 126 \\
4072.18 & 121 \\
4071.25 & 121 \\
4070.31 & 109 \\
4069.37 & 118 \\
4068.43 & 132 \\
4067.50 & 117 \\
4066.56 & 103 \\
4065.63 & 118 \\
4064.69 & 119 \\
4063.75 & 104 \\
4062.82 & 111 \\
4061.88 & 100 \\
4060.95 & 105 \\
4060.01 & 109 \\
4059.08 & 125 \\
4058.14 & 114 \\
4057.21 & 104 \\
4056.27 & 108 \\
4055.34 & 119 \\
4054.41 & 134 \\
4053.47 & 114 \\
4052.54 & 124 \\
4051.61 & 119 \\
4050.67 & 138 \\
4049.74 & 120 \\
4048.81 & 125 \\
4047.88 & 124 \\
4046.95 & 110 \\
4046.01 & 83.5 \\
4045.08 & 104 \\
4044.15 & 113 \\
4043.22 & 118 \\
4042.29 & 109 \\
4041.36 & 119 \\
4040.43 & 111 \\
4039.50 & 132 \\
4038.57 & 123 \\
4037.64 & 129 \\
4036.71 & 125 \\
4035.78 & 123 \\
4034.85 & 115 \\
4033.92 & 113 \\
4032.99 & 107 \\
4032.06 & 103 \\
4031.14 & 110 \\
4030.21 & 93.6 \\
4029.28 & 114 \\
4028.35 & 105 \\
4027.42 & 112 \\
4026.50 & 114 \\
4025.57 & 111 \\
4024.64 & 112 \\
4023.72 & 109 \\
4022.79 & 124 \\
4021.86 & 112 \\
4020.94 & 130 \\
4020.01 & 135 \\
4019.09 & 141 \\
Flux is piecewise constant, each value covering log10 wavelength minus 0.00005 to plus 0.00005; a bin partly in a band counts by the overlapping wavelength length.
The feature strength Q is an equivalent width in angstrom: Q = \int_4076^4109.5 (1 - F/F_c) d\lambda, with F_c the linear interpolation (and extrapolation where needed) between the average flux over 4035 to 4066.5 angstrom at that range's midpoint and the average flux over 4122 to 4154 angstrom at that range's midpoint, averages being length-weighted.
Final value 1.6 angstrom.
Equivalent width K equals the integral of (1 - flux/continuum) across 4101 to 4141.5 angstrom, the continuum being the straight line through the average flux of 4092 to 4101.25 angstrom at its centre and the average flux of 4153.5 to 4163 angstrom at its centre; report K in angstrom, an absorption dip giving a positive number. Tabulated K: -1.6 angstrom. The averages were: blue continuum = 102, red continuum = 113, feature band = 111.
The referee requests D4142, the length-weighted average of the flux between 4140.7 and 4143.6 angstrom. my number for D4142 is 110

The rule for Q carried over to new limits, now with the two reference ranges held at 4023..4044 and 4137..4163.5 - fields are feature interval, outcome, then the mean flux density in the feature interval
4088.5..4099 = 1.0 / 103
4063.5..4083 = -0.6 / 117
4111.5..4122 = 0.2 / 112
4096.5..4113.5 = 1.2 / 105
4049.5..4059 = -0.5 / 120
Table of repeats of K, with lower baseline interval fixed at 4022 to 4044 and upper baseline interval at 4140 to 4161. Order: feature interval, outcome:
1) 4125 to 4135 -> 0.3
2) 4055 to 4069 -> 0.2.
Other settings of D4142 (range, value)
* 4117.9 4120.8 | 115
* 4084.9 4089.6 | 106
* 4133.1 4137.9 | 104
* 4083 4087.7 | 108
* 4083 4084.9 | 117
